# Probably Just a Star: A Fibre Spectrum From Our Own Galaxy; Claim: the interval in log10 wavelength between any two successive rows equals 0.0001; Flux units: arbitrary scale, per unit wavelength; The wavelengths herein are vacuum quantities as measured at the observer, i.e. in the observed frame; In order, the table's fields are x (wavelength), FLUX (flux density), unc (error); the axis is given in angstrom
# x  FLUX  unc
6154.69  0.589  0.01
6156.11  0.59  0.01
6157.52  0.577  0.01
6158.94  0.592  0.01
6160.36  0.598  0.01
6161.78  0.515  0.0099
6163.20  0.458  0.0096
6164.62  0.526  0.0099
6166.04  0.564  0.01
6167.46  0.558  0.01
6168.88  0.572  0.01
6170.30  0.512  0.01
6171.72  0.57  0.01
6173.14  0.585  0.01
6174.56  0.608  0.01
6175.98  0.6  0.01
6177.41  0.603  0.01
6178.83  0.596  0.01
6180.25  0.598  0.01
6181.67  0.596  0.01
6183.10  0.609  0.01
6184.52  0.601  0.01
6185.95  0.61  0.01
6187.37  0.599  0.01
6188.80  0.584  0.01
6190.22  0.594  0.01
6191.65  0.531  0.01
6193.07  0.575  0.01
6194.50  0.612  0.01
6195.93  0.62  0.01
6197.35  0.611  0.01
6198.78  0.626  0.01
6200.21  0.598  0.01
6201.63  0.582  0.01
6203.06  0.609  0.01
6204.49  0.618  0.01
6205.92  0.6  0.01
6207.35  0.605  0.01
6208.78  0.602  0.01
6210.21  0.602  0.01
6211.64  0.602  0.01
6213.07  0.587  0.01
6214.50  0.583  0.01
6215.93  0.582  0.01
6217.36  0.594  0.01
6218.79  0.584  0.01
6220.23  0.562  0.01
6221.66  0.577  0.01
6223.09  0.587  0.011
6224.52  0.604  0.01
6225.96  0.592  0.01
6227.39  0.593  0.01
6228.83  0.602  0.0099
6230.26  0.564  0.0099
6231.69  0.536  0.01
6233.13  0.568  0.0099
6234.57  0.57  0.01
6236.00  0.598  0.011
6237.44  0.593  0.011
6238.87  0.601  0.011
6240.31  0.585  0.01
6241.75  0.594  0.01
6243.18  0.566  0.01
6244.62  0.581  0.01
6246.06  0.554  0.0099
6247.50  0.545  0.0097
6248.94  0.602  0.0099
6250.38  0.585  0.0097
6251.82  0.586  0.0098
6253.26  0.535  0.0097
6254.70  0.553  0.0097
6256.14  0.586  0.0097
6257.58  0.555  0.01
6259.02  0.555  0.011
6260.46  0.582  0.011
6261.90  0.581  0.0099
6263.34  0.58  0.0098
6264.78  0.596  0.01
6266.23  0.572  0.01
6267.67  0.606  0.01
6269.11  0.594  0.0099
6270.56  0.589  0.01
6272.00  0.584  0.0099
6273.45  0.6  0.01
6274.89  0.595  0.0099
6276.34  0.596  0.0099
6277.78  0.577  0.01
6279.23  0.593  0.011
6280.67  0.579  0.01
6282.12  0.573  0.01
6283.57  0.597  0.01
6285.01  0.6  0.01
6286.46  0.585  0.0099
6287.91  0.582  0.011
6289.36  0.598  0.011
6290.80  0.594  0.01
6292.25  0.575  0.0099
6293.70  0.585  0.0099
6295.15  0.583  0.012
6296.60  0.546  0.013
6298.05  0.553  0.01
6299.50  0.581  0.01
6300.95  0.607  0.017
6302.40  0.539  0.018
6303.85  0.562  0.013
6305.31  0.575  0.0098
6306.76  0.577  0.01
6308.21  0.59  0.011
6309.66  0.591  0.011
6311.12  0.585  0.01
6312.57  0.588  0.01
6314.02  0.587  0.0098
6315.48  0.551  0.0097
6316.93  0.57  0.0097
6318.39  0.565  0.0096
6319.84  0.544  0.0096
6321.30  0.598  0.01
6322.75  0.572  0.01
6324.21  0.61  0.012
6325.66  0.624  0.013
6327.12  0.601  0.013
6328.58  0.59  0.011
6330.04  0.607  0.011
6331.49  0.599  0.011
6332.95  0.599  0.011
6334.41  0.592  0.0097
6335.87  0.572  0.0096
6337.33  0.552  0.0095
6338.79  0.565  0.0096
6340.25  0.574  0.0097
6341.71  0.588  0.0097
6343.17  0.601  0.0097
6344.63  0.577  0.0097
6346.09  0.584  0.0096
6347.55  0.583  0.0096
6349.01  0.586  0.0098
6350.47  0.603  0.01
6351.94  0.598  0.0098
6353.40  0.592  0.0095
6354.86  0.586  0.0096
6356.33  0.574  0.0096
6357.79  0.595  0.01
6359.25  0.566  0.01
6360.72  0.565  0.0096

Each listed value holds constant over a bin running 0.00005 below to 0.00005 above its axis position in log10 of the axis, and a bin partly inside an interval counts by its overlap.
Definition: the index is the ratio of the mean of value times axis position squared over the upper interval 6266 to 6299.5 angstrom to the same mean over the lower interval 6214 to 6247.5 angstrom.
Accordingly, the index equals 1.0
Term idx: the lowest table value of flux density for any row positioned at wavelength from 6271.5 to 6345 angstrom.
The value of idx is 0.539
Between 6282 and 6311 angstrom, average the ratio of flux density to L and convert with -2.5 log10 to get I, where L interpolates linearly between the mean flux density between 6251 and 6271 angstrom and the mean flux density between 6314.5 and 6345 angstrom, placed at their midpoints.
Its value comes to 0.00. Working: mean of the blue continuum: 0.576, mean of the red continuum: 0.583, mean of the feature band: 0.58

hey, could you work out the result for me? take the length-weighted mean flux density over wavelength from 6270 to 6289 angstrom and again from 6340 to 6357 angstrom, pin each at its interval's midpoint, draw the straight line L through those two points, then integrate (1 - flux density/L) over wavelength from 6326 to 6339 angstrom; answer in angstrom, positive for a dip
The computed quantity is 0.0 angstrom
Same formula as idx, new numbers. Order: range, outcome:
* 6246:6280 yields 0.535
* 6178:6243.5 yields 0.531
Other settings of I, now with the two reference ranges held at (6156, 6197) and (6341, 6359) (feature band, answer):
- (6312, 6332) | 0.00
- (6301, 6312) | 0.02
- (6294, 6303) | 0.03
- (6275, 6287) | -0.01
